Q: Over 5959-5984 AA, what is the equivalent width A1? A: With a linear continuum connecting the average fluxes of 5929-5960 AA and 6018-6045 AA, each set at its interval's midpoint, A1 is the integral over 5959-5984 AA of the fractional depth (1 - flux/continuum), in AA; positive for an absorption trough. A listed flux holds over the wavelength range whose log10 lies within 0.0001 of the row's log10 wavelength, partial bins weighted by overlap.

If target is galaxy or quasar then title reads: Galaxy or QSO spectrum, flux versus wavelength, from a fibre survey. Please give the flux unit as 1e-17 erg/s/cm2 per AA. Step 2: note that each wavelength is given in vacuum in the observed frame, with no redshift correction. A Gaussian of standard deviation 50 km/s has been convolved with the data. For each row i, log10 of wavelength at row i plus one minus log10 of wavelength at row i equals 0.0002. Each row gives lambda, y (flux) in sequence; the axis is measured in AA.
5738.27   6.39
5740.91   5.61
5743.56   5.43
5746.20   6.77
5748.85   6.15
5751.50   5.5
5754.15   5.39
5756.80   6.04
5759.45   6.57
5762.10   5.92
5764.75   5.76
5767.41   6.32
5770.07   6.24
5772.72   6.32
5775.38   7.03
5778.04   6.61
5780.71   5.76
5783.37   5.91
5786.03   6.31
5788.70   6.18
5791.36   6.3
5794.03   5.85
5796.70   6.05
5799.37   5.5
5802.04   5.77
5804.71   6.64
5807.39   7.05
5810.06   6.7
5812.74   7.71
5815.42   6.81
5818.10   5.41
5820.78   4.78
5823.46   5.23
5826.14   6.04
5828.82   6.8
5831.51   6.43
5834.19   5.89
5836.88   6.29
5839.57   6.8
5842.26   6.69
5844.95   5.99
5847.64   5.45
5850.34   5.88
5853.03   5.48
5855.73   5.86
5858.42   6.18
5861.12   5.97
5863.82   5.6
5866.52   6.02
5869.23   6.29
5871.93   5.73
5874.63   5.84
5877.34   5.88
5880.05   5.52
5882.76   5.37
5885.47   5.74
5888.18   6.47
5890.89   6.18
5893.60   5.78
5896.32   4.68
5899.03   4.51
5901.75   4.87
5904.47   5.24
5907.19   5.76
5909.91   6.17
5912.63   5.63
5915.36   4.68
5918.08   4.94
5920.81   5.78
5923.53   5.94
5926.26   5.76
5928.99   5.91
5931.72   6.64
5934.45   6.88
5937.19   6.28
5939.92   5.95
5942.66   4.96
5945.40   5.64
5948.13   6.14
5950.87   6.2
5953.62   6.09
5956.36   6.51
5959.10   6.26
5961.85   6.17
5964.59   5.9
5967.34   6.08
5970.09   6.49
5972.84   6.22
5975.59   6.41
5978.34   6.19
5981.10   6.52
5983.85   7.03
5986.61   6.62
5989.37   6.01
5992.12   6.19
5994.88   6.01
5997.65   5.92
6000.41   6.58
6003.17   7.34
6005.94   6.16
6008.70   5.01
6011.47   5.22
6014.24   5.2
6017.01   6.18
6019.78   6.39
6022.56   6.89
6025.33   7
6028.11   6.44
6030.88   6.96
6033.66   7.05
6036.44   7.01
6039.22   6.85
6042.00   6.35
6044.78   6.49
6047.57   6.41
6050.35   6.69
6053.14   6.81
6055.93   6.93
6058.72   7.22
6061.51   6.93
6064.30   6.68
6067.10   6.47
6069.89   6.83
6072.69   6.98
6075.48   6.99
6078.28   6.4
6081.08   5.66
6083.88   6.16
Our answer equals 0.1 AA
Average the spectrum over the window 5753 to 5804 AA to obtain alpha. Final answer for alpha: 6.11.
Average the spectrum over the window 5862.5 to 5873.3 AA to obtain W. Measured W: 5.91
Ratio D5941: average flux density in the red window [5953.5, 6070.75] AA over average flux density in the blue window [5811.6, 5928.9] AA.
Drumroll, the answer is 1.11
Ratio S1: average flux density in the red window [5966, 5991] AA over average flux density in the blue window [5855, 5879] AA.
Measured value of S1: 1.08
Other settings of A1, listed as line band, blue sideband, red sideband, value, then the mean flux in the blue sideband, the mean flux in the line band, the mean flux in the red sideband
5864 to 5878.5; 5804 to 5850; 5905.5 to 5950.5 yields 0.3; 6.26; 5.92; 5.82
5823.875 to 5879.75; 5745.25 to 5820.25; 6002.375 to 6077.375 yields 2.5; 6.22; 6.03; 6.57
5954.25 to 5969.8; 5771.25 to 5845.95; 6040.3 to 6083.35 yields 0.7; 6.25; 6.2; 6.65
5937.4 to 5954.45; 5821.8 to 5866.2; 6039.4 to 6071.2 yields 1.4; 6.03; 5.85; 6.72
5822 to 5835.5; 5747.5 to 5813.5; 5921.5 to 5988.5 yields 0.3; 6.21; 6.07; 6.19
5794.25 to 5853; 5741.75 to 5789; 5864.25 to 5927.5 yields -2.8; 6.12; 6.16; 5.6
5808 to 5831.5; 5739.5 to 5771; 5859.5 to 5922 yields -1.8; 5.97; 6.23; 5.59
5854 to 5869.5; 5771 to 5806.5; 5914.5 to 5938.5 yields 0.2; 6.18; 5.95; 5.89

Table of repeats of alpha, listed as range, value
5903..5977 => 5.95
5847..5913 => 5.69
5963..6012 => 6.23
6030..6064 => 6.8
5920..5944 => 6.02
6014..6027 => 6.43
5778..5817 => 6.33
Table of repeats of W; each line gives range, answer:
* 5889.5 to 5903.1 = 5.21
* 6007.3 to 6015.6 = 5.15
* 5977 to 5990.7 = 6.47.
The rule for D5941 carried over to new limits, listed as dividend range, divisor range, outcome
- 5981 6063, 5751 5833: 1.05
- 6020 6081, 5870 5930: 1.21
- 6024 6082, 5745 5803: 1.10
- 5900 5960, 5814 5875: 0.97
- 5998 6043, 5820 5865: 1.07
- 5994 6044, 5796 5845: 1.02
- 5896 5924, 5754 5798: 0.86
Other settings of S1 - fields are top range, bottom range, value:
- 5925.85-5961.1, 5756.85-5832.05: 0.98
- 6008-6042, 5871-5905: 1.15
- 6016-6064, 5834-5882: 1.13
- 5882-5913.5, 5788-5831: 0.90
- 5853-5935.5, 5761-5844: 0.92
